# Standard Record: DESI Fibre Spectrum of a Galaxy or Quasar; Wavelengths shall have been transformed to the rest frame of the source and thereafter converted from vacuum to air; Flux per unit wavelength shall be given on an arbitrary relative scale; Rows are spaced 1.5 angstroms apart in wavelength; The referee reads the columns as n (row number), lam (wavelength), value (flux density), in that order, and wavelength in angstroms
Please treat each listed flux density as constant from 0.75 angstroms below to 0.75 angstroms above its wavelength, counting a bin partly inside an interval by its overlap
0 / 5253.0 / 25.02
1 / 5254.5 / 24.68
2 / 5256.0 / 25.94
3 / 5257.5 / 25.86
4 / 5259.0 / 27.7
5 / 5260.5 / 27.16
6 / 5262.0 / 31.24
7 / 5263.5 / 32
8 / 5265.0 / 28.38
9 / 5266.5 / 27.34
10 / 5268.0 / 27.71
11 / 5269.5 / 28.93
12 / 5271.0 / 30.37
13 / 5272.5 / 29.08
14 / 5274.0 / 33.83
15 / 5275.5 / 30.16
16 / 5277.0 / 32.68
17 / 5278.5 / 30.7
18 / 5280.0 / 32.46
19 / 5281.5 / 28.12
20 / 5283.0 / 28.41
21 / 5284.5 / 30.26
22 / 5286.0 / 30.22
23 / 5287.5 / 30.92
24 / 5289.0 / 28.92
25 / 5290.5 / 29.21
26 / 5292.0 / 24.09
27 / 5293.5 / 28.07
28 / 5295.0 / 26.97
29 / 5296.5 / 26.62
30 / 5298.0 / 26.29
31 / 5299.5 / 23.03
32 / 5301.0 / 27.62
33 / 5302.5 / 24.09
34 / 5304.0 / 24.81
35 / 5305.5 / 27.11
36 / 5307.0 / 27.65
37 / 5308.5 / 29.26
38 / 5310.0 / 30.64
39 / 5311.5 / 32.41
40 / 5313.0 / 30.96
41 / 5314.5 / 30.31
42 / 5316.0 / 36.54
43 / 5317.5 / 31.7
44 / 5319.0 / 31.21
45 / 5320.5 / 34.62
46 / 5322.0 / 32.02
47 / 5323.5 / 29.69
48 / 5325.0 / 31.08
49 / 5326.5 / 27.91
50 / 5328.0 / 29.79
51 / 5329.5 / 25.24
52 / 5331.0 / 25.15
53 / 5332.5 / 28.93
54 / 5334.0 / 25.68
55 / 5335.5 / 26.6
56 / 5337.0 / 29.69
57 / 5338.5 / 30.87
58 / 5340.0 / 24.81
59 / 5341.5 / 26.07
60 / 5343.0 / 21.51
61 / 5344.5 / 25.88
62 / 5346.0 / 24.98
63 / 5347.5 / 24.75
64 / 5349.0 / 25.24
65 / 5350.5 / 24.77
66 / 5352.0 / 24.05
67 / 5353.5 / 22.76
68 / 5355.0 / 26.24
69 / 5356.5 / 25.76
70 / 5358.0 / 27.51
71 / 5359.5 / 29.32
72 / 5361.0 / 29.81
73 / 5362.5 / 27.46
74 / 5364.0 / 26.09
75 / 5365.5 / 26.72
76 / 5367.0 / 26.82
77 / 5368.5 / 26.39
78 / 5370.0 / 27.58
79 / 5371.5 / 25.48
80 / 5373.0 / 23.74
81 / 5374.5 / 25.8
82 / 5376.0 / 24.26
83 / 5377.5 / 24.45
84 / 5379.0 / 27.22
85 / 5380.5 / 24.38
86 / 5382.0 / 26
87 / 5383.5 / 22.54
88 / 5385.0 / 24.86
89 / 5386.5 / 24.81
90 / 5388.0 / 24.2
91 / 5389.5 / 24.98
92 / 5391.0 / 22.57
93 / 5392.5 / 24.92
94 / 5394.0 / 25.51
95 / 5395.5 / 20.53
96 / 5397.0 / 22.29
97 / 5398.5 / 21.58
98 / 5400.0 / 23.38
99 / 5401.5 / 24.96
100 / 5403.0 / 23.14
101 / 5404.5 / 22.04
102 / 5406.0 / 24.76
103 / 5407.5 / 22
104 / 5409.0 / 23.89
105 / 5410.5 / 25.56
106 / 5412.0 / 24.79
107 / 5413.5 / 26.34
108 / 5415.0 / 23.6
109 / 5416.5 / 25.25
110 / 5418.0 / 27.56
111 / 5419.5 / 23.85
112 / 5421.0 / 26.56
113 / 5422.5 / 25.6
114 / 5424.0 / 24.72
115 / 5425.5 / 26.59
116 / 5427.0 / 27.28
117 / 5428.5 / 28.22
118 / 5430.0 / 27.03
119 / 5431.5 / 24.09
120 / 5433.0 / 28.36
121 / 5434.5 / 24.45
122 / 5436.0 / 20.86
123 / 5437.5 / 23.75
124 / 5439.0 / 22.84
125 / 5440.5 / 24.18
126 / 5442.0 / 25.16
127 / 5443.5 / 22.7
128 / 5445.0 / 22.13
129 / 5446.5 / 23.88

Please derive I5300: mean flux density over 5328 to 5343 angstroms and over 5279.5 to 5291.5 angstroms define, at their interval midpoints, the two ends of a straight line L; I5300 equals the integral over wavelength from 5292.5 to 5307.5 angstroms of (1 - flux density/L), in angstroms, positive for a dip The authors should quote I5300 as 1.39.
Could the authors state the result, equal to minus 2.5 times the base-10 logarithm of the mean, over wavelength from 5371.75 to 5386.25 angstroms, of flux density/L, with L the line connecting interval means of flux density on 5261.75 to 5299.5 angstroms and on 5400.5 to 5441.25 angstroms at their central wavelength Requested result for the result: 0.06 mag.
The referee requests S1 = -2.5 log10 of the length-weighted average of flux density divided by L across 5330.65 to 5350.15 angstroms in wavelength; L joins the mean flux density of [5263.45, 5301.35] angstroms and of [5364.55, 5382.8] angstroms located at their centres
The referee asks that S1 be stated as 0.030 mag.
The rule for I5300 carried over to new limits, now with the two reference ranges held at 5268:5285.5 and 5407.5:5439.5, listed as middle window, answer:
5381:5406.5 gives 2.5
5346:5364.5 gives 1.0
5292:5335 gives 0.5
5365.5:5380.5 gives 0.7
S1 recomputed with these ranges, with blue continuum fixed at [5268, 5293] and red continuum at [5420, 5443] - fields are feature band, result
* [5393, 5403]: 0.14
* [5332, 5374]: 0.06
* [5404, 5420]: 0.06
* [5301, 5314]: 0.02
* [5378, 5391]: 0.08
